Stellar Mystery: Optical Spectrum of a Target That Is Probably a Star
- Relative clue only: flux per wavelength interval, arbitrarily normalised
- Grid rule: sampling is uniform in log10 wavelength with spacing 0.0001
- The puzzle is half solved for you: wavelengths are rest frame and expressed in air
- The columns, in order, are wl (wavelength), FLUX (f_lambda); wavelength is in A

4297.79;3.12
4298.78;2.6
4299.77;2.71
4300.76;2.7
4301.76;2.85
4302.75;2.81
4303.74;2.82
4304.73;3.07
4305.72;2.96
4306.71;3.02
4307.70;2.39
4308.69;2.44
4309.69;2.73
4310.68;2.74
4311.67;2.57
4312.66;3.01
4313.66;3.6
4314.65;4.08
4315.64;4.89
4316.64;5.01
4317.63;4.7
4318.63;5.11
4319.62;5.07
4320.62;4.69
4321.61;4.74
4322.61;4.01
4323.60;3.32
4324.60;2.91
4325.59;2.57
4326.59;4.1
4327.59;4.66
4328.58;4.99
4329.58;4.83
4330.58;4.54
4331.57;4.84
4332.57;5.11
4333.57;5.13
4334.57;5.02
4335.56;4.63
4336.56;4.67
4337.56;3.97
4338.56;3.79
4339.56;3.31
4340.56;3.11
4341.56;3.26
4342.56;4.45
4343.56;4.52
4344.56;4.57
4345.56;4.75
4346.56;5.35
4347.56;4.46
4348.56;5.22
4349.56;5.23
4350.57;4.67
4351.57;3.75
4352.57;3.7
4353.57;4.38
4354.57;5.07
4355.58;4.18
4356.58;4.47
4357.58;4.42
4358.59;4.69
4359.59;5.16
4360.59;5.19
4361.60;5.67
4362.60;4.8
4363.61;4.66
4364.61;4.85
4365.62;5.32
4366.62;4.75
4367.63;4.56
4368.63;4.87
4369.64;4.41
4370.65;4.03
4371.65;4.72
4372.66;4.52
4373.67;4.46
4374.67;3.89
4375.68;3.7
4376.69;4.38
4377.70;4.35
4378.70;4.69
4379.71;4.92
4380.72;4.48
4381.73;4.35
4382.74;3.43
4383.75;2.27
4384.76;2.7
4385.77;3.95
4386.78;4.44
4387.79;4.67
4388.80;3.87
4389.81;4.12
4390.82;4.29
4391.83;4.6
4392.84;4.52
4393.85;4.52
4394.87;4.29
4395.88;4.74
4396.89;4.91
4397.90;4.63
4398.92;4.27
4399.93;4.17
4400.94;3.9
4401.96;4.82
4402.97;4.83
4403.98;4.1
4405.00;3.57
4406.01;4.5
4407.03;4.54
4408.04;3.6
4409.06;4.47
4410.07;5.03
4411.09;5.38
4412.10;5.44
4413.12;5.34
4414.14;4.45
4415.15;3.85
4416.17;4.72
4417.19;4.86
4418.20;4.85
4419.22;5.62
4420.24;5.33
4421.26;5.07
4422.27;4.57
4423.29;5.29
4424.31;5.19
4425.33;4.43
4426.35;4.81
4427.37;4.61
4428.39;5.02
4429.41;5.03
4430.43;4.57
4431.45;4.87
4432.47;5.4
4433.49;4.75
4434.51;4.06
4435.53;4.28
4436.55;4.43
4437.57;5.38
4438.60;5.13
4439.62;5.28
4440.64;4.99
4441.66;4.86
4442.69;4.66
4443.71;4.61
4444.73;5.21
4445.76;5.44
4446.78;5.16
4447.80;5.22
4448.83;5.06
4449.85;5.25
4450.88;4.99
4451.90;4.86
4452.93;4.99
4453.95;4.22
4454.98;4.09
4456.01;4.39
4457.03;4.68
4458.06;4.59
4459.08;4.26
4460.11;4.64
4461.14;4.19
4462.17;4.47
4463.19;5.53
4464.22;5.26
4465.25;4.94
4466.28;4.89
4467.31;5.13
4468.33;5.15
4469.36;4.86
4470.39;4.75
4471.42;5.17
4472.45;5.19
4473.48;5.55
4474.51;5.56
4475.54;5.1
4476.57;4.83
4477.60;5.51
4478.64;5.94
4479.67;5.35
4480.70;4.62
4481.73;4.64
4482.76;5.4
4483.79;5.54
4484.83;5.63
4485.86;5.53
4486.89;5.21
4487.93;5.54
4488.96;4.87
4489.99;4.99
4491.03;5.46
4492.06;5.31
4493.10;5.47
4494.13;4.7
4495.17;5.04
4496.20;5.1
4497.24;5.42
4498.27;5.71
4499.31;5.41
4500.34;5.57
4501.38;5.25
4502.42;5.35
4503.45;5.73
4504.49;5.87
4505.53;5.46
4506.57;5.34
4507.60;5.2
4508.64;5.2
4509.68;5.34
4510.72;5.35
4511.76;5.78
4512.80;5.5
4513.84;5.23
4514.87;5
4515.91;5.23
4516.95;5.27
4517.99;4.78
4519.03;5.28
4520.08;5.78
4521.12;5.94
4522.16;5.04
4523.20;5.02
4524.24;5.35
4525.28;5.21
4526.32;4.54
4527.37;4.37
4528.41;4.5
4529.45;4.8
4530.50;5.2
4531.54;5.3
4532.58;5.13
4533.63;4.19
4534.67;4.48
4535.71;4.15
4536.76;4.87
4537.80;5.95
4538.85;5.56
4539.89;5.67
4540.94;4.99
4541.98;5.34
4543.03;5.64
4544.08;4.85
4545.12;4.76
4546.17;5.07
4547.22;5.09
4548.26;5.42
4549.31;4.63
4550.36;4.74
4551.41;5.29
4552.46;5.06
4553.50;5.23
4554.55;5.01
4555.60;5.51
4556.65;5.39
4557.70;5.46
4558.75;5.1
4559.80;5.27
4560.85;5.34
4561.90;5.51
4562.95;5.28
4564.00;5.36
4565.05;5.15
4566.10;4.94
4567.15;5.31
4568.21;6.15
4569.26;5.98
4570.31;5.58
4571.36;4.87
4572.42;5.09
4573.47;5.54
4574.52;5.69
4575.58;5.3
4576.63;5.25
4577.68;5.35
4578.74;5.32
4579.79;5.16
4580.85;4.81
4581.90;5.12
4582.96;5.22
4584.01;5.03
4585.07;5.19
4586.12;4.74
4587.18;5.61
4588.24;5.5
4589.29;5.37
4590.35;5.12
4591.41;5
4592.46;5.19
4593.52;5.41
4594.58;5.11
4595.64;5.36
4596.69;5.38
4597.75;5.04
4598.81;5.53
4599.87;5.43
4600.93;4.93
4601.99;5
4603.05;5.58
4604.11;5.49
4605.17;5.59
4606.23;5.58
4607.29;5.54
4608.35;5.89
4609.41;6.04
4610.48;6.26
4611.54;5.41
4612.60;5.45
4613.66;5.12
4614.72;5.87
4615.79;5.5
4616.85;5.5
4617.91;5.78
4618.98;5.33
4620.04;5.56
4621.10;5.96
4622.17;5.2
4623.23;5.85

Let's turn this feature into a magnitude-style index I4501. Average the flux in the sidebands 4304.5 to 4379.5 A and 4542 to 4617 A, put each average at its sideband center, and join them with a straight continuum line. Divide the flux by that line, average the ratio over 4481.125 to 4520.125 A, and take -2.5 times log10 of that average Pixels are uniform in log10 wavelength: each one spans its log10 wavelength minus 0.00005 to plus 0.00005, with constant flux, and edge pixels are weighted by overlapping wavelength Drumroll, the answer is -0.07 mag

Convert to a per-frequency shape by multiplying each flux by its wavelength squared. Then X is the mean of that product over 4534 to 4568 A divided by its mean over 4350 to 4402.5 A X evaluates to 1.27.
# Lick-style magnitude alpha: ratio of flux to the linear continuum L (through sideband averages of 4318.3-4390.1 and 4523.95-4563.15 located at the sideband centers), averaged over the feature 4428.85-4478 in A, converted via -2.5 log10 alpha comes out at -0.03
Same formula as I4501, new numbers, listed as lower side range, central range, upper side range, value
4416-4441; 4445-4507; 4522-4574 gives -0.03 mag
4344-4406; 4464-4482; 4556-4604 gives -0.06 mag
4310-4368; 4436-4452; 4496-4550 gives -0.04 mag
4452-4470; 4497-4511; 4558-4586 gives -0.10 mag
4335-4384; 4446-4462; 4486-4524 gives 0.07 mag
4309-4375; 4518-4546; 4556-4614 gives 0.02 mag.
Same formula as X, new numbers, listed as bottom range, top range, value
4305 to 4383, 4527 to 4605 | 1.34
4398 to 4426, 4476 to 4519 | 1.18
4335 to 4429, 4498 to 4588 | 1.25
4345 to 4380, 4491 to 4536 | 1.20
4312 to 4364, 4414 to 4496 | 1.18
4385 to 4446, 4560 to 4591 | 1.22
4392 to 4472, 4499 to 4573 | 1.15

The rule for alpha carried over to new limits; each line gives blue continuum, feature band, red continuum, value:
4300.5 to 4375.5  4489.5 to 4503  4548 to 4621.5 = -0.08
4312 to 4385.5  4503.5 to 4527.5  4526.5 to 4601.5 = -0.06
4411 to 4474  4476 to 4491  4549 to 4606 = -0.05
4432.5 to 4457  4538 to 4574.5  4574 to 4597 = -0.03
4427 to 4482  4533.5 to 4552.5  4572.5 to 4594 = 0.02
